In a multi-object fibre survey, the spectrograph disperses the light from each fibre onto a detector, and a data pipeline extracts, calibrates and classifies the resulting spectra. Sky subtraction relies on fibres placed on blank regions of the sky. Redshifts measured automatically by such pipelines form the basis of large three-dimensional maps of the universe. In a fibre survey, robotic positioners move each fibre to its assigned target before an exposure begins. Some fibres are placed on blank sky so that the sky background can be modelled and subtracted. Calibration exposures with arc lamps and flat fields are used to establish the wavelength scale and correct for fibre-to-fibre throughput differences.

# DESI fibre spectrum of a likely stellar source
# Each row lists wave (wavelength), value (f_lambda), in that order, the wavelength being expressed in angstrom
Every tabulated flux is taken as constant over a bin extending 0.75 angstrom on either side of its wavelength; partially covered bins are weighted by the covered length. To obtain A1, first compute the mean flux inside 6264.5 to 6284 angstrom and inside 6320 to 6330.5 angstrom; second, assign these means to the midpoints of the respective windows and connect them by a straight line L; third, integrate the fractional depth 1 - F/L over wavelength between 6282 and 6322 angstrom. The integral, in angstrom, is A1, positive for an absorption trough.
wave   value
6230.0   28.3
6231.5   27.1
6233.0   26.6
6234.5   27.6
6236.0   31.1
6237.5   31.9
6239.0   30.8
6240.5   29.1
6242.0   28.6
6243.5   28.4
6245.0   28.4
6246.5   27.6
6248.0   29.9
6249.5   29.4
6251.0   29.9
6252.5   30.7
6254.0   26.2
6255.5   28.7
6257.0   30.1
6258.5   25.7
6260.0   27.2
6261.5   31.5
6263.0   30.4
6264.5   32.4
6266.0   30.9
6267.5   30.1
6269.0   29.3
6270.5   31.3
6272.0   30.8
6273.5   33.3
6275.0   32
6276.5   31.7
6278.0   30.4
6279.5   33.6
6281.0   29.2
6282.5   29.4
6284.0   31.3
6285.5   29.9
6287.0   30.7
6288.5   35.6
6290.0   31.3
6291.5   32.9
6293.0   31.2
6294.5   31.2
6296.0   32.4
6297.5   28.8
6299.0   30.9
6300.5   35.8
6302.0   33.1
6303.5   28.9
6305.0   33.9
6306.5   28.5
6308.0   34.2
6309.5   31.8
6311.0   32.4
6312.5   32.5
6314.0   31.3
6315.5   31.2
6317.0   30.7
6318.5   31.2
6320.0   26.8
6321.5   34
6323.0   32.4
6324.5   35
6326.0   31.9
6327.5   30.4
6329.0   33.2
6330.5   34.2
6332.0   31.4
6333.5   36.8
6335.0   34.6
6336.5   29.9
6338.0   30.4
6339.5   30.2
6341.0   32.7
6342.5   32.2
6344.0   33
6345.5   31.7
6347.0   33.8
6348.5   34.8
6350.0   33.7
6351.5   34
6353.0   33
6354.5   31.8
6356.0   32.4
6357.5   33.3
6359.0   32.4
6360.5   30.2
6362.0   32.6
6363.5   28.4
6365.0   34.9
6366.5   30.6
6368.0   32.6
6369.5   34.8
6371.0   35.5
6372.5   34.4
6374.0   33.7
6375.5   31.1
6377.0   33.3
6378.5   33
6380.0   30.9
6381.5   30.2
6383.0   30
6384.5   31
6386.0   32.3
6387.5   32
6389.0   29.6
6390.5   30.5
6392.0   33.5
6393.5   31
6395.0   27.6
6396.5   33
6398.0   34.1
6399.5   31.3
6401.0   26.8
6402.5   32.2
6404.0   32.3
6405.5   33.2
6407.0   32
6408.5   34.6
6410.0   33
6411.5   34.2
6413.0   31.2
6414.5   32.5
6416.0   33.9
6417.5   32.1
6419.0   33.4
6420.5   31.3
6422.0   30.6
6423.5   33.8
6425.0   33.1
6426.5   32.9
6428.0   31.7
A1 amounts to 0.4 angstrom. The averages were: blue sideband 31.1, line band 31.6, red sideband 32.5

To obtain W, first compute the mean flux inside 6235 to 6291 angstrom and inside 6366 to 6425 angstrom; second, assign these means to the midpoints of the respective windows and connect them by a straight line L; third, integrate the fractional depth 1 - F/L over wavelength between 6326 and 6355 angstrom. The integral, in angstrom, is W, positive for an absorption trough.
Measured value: -1.3 angstrom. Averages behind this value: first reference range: 30.2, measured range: 32.7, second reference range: 32.1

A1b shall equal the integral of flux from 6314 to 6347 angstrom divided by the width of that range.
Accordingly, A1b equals 32.1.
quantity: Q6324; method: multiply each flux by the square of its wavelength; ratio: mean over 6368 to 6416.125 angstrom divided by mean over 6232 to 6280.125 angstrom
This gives 1.12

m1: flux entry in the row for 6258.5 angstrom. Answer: 25.7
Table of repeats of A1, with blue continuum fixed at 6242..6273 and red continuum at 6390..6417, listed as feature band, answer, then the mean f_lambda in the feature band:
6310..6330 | -0.8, 31.8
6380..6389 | 0.2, 31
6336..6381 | -1.8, 32.5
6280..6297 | -0.8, 31.4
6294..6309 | -0.8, 31.8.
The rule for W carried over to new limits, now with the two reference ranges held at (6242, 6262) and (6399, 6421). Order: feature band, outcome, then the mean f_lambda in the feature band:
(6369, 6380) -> -0.7 angstrom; 33.5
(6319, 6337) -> -1.3 angstrom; 32.6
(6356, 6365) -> -0.2 angstrom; 31.8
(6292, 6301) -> -0.6 angstrom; 31.6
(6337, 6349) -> -0.6 angstrom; 32.2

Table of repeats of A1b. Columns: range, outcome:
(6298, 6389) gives 32.3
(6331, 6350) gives 32.7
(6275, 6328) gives 31.6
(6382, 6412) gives 31.7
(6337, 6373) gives 32.6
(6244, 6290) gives 30.3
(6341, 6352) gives 33.3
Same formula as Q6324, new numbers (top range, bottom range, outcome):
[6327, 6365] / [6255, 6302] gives 1.07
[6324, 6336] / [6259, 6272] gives 1.12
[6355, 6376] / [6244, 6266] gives 1.16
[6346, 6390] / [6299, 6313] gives 1.02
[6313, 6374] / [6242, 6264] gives 1.16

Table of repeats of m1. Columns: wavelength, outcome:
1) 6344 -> 33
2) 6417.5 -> 32.1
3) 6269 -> 29.3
